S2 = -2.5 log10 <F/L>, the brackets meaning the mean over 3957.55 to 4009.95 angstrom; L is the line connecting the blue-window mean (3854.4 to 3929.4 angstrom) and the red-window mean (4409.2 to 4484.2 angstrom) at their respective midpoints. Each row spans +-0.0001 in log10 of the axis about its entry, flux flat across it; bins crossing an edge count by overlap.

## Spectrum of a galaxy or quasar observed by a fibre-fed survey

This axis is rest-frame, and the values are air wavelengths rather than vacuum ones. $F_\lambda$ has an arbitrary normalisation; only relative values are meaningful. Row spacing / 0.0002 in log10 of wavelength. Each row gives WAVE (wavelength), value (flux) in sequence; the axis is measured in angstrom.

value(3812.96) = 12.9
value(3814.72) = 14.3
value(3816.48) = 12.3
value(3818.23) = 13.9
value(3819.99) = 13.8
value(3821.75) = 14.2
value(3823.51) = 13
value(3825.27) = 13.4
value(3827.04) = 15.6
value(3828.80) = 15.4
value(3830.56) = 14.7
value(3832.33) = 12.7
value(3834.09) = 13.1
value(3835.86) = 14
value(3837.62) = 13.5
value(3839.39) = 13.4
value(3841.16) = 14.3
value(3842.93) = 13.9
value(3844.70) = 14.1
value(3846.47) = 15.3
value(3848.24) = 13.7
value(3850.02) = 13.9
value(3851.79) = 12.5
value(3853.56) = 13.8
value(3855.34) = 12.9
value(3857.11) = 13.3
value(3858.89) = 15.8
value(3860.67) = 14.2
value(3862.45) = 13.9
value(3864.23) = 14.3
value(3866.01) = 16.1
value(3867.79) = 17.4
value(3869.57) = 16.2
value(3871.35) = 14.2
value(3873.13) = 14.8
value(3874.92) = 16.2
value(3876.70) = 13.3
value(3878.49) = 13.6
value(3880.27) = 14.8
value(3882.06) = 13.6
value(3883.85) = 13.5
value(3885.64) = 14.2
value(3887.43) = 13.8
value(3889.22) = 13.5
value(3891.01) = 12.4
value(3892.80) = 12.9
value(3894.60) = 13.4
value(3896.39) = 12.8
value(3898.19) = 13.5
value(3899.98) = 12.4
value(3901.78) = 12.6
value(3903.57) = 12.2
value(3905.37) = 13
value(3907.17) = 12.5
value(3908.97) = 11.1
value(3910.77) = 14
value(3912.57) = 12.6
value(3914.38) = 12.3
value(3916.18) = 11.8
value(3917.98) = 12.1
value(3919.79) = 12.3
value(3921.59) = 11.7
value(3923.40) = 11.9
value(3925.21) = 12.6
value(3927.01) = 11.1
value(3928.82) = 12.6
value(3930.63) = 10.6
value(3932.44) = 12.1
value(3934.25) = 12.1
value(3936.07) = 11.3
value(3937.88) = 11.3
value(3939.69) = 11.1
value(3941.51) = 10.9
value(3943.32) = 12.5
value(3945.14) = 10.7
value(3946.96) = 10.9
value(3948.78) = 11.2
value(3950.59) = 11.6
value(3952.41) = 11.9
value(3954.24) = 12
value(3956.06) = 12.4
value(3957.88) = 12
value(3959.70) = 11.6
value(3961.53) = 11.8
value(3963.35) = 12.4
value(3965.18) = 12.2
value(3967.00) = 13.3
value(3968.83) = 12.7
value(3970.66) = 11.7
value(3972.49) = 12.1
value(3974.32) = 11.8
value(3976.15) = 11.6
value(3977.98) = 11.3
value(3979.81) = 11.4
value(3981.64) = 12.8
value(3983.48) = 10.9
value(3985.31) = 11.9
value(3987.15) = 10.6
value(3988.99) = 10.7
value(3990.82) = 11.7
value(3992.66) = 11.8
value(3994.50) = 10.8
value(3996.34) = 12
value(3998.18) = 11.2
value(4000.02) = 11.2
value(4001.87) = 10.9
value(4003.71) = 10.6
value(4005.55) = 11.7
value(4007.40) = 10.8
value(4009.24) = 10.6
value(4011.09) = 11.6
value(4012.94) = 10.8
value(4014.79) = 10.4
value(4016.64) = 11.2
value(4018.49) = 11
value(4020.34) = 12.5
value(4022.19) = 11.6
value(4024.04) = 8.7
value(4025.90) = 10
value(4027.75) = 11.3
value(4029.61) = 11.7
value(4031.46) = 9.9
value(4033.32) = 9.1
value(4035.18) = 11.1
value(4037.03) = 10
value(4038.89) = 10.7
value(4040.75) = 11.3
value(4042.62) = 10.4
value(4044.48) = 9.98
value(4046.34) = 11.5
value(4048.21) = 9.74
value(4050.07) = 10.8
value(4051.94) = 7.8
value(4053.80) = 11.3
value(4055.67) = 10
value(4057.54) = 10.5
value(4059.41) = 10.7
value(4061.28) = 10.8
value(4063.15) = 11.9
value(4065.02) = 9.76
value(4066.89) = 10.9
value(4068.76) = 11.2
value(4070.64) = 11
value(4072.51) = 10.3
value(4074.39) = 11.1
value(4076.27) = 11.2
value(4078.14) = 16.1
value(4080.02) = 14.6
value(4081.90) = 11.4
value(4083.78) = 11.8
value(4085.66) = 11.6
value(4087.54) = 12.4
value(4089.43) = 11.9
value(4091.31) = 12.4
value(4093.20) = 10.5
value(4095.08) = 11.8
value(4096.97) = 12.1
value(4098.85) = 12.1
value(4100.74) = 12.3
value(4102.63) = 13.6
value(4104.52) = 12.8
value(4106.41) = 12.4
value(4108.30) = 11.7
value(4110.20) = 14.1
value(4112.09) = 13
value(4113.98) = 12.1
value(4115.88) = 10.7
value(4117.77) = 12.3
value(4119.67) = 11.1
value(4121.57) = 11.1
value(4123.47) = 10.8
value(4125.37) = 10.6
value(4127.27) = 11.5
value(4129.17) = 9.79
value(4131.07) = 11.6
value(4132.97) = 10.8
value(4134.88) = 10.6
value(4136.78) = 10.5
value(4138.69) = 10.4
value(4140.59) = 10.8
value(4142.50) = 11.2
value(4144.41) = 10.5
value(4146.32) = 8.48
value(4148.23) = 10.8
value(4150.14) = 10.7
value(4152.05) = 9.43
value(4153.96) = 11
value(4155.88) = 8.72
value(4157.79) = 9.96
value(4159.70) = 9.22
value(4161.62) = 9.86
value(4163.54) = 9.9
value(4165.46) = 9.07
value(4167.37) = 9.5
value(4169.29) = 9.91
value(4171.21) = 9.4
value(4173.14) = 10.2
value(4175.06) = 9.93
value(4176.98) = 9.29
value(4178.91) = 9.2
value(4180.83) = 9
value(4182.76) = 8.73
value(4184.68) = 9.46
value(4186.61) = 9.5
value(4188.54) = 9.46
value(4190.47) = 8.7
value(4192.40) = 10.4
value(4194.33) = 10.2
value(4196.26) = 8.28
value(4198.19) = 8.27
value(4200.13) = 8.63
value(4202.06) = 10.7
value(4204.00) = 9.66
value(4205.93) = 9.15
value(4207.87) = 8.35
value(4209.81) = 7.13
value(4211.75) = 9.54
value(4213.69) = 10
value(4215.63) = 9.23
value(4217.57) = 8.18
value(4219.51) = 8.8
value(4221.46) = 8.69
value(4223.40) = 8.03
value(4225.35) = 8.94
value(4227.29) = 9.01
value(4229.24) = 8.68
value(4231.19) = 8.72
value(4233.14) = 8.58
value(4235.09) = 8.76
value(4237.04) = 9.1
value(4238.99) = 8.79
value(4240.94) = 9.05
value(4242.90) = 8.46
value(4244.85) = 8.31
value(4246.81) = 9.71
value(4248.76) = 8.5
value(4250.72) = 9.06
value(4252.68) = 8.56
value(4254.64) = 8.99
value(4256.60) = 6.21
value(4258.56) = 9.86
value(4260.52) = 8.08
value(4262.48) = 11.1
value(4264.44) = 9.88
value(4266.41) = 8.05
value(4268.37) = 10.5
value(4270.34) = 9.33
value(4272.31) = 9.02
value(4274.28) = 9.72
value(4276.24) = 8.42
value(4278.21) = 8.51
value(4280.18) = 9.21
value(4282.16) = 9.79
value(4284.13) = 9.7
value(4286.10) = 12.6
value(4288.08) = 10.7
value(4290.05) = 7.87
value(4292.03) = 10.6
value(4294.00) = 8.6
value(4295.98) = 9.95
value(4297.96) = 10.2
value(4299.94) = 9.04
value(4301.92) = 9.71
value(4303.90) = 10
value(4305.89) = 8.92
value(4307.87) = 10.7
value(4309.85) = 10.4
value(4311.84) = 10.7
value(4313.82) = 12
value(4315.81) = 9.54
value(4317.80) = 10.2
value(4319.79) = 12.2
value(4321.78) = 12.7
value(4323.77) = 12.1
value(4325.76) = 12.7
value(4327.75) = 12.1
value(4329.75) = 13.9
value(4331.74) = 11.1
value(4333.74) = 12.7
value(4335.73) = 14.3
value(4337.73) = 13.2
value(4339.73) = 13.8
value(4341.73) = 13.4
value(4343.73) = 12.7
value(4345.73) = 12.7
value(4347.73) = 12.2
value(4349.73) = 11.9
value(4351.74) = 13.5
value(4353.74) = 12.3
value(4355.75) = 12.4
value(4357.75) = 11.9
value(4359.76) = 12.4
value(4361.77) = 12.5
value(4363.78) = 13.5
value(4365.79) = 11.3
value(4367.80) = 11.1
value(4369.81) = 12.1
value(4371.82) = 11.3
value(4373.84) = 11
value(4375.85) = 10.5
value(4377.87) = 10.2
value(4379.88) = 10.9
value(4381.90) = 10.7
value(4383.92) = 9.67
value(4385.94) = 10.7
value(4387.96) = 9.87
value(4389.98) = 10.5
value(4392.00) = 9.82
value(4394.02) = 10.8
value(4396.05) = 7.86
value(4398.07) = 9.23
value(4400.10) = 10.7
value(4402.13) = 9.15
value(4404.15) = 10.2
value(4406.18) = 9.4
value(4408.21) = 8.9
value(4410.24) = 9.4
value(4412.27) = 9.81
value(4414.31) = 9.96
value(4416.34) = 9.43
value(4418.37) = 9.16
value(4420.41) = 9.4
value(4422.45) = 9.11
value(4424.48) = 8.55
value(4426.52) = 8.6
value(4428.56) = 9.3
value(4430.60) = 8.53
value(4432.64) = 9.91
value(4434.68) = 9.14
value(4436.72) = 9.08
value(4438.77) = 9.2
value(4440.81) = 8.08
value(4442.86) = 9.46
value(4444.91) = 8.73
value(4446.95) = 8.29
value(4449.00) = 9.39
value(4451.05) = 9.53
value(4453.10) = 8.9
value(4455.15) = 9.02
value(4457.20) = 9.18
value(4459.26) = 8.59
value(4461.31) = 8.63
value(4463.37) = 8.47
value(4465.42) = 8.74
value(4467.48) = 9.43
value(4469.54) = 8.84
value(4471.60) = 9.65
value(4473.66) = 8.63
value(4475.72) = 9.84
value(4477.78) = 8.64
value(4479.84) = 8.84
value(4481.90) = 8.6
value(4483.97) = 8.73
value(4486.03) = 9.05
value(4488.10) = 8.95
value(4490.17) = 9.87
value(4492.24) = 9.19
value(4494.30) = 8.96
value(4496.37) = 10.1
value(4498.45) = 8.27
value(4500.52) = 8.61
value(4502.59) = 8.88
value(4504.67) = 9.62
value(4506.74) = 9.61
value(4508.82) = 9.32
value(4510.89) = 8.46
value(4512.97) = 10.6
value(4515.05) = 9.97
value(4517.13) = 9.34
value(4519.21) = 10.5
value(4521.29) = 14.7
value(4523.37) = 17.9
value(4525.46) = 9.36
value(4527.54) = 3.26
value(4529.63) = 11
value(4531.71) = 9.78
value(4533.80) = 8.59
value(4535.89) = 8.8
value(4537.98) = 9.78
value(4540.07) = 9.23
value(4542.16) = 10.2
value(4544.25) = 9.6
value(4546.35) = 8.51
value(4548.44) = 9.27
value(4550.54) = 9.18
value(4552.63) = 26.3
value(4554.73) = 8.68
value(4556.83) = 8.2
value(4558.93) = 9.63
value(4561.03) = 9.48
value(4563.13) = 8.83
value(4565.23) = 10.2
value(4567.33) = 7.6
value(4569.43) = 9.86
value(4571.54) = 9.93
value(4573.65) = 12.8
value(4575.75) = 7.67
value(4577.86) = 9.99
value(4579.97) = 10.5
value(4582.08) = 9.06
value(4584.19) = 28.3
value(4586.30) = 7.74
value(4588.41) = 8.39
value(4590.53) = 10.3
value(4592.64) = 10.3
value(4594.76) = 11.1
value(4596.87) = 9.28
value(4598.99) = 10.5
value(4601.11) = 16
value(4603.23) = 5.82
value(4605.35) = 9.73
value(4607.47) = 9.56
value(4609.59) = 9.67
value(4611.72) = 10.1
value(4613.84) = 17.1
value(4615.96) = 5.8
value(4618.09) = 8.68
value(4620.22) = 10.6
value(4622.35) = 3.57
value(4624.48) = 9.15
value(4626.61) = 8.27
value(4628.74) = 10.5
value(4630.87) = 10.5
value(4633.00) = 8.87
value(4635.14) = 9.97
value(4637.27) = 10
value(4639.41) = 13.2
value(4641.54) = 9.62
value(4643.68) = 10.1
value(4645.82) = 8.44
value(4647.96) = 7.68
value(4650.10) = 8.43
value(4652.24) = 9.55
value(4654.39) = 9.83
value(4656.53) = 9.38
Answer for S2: 0.099 mag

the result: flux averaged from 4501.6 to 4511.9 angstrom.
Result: 9.18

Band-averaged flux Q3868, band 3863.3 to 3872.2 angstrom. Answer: 15.6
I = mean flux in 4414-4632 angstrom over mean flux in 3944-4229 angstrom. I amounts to 0.91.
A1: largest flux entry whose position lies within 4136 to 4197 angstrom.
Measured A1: 11.2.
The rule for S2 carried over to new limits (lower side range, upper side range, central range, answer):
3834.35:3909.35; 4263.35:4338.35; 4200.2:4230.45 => 0.25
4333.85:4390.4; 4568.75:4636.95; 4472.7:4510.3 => 0.21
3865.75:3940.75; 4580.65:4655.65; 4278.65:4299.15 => 0.16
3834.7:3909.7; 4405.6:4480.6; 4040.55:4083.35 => 0.11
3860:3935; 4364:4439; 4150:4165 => 0.18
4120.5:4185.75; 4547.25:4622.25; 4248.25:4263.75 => 0.16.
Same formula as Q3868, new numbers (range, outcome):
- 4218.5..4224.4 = 8.5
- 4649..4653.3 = 8.99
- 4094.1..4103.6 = 12.4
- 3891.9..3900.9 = 13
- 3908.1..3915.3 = 12.5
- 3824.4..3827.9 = 14.5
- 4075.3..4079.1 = 13.6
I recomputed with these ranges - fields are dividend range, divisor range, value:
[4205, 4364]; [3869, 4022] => 0.84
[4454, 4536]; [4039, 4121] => 0.82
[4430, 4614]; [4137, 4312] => 1.06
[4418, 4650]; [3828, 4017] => 0.77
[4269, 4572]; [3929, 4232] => 0.94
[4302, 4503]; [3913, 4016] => 0.88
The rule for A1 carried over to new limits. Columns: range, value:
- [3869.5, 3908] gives 16.2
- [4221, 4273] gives 11.1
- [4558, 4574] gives 12.8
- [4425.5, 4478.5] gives 9.91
